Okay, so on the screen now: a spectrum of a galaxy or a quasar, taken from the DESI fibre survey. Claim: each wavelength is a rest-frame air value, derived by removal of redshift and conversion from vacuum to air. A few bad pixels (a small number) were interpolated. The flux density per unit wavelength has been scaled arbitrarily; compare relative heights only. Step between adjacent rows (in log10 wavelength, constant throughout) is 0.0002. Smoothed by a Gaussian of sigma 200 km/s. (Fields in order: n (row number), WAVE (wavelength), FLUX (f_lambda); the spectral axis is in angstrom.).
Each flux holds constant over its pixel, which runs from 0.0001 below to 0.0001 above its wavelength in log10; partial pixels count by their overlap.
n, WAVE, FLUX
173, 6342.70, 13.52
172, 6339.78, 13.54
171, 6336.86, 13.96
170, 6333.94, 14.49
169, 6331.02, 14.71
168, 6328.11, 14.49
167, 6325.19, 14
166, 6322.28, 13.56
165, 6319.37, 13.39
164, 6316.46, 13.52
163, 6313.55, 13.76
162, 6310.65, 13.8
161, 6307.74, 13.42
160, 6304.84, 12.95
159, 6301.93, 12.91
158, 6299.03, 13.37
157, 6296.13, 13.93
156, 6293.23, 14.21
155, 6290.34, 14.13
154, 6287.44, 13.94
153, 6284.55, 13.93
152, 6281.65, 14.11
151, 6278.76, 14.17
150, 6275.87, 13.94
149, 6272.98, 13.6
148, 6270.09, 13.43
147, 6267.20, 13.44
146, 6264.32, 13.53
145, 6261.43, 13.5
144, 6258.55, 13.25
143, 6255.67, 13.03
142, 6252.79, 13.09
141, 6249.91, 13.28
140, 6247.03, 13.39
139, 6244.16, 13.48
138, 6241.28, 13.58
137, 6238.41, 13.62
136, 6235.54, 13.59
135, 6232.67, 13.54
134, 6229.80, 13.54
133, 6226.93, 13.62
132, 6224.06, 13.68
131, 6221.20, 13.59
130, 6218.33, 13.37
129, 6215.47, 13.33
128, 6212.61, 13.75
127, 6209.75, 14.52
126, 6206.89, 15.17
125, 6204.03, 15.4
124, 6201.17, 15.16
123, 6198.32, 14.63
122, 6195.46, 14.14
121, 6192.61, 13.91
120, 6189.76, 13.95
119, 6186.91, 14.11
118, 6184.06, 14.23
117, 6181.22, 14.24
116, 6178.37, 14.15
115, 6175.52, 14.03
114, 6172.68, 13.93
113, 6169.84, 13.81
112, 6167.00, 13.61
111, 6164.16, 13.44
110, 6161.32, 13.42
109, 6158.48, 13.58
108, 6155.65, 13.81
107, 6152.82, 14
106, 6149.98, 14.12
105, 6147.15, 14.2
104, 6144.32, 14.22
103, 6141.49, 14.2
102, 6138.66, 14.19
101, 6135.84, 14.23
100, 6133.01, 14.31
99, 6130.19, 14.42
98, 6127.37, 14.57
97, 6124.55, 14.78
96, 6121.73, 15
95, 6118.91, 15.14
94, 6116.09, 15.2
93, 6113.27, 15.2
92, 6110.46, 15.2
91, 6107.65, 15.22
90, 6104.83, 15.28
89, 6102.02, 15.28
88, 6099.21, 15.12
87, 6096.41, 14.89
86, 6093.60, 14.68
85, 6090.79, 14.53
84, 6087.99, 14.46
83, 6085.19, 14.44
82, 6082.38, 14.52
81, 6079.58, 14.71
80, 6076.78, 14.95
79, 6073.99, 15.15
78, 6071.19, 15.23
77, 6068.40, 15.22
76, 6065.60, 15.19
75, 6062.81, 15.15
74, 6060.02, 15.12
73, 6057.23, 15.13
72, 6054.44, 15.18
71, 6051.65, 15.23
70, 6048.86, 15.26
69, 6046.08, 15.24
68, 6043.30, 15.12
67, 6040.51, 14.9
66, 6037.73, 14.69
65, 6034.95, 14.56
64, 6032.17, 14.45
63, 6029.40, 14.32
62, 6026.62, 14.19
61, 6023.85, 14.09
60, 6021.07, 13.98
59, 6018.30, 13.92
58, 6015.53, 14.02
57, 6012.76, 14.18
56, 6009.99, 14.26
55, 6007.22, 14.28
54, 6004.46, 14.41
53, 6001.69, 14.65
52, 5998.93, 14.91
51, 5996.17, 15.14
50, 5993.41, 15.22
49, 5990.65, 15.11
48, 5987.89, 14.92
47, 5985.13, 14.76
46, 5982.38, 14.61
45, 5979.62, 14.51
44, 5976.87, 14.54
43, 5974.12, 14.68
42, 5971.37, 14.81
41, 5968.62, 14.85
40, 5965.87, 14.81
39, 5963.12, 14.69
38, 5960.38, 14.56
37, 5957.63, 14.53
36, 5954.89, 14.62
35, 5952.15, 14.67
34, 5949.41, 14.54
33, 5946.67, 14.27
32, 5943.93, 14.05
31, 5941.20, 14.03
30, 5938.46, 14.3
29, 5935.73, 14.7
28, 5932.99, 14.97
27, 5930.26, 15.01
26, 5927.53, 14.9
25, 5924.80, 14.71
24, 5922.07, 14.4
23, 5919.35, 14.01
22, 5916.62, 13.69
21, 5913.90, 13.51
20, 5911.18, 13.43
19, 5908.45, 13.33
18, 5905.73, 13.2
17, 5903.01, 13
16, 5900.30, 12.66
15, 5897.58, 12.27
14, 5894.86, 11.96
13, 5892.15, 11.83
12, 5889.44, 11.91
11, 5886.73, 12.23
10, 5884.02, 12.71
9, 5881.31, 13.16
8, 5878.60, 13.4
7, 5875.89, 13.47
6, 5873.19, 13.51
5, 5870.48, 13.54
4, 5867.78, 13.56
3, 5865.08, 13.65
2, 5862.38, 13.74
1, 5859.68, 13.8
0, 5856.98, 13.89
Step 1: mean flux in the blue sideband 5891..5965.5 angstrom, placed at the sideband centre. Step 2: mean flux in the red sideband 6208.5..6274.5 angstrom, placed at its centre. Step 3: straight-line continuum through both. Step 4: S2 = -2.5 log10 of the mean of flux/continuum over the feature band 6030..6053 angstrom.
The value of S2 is -0.085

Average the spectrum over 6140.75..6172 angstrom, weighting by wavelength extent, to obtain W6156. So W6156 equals 13.8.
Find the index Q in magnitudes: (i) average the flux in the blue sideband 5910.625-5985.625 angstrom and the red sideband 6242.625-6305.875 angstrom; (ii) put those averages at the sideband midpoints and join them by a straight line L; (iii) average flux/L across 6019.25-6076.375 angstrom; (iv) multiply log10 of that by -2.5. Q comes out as -0.05 mag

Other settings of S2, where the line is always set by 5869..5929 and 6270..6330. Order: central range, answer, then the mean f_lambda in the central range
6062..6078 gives -0.13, 15.2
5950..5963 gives -0.10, 14.6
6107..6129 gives -0.12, 15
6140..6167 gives -0.02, 13.9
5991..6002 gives -0.13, 15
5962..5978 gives -0.11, 14.7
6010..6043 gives -0.07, 14.3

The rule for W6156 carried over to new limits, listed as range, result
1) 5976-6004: 14.8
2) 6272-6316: 13.7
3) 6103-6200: 14.3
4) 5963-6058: 14.7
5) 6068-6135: 14.9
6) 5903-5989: 14.4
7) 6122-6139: 14.5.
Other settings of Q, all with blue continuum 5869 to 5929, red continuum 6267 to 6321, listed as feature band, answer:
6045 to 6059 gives -0.14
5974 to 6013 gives -0.11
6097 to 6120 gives -0.13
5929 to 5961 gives -0.10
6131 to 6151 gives -0.06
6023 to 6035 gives -0.07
